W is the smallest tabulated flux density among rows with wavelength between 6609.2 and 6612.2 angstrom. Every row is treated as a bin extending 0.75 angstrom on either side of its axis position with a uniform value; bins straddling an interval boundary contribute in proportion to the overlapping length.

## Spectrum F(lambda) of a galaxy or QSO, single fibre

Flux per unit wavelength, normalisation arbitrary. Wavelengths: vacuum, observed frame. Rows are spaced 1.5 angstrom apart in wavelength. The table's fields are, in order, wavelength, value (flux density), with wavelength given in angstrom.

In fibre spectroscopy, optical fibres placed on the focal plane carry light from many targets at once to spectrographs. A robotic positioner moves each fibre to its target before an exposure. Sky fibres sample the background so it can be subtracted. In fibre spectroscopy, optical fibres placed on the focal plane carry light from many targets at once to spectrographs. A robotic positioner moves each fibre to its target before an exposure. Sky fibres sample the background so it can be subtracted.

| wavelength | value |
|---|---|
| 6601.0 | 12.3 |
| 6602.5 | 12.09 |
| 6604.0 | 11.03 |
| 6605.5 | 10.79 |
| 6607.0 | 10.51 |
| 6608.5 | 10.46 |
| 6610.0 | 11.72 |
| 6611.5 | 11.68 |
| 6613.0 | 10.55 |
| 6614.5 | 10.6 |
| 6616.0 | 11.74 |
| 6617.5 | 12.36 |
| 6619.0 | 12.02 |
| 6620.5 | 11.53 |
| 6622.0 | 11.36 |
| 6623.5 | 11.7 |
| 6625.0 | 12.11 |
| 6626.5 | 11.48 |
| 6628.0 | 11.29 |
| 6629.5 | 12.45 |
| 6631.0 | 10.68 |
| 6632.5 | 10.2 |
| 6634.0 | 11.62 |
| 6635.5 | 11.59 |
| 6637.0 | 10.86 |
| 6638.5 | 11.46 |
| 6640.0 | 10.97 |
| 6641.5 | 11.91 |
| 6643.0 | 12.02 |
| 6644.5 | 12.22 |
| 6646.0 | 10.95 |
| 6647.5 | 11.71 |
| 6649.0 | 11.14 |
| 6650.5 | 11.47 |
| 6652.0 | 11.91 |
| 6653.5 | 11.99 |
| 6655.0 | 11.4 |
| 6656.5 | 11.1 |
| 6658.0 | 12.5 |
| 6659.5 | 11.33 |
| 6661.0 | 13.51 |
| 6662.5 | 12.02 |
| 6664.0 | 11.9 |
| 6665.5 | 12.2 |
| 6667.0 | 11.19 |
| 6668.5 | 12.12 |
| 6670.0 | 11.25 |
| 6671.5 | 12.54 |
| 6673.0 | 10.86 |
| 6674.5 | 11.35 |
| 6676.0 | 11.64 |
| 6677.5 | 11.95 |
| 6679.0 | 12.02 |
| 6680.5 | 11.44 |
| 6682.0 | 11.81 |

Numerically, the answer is 11.68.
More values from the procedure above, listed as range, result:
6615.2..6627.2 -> 11.36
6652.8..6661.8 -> 11.1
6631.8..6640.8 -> 10.2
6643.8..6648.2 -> 10.95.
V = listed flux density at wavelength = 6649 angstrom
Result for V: 11.14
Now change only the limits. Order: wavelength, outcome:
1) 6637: 10.86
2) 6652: 11.91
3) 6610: 11.72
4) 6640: 10.97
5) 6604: 11.03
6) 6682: 11.81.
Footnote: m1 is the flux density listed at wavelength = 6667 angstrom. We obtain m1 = 11.19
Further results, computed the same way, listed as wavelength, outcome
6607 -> 10.51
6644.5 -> 12.22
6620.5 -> 11.53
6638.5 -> 11.46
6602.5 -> 12.09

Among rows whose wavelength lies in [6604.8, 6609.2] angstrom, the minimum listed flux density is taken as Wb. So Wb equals 10.46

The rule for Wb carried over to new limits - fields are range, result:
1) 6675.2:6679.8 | 11.64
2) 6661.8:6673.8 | 10.86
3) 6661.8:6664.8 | 11.9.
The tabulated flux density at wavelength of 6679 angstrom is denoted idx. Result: 12.02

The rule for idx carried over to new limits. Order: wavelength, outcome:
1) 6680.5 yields 11.44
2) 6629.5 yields 12.45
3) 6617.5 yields 12.36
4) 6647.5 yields 11.71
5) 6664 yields 11.9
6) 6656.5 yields 11.1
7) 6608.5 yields 10.46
